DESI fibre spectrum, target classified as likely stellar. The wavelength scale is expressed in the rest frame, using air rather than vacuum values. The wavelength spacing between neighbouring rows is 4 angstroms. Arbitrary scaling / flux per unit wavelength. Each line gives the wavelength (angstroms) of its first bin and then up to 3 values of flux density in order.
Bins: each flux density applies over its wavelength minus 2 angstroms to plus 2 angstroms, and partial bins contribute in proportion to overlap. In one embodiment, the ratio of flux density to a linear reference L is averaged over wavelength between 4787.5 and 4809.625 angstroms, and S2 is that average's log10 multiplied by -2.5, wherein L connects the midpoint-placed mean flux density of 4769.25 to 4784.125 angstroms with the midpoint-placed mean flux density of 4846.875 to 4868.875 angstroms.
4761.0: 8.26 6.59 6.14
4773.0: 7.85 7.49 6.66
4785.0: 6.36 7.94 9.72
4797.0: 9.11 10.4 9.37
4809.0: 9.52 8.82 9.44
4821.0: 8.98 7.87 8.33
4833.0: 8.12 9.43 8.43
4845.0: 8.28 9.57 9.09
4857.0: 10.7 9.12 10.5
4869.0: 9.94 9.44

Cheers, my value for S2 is -0.19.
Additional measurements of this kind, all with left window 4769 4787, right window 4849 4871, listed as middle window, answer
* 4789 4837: -0.11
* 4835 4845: 0.04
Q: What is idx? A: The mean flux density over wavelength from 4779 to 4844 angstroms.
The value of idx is 8.65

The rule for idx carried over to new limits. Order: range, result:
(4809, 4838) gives 8.74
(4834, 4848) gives 8.73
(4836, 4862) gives 9.23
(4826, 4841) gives 8.55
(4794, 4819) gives 9.45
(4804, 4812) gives 9.38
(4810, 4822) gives 9.12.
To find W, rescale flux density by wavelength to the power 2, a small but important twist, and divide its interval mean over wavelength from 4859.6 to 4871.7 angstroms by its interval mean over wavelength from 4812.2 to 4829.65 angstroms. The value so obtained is 1.15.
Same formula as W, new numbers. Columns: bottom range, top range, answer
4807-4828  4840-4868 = 1.08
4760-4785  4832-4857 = 1.31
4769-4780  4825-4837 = 1.17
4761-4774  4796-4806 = 1.41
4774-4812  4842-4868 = 1.15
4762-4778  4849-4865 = 1.43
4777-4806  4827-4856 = 1.07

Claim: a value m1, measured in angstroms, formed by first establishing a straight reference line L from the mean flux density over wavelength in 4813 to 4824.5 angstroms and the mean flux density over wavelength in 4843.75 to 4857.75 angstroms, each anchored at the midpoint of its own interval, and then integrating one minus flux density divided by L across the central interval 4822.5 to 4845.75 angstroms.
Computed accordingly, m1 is 1.8 angstroms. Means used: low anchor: 8.97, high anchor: 9.36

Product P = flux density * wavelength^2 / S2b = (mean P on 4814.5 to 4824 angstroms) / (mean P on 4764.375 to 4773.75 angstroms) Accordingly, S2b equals 1.37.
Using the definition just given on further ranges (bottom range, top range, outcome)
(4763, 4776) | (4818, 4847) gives 1.27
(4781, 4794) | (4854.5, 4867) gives 1.35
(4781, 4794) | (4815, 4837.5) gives 1.15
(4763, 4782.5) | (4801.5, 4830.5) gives 1.32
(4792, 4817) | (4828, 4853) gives 0.94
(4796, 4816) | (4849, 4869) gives 1.06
